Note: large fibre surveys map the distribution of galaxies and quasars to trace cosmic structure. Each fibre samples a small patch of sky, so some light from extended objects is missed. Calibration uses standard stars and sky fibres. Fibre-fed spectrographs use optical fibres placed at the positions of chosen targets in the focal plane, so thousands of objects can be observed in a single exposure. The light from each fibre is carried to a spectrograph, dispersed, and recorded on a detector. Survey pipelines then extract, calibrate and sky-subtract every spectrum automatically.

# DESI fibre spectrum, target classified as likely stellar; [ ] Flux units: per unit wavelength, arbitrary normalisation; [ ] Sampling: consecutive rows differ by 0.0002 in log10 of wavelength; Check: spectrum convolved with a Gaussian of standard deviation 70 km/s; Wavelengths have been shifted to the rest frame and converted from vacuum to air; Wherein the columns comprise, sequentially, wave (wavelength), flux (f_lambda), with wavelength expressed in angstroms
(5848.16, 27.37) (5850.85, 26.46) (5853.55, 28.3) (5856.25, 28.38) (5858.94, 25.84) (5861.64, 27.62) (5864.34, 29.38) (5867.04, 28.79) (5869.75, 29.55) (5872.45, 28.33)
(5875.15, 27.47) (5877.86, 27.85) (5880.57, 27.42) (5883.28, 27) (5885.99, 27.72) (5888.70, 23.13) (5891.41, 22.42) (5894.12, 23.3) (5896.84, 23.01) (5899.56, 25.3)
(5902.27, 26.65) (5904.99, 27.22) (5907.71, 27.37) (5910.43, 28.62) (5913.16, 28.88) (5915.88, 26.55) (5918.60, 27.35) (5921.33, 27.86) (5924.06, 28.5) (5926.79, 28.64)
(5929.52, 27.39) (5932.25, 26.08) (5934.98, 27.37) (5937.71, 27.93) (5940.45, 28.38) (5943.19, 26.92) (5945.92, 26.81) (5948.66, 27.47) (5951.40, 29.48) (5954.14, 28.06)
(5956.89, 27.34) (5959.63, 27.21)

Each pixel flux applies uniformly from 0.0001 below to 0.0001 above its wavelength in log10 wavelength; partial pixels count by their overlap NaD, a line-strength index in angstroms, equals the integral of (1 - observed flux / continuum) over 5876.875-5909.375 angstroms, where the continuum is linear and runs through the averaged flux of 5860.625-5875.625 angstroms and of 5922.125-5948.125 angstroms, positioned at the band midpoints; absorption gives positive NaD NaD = 2.9 angstroms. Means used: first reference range 28.6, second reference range 27.6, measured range 25.7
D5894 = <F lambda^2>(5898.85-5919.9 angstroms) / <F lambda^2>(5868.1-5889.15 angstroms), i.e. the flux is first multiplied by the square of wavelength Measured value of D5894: 1.00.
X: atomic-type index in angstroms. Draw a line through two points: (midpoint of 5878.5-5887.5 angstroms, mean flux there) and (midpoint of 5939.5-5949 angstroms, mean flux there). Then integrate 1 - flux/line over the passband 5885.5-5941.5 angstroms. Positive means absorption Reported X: 1.5 angstroms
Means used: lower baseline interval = 27.3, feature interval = 26.6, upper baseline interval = 27.4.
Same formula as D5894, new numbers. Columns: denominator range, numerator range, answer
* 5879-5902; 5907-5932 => 1.12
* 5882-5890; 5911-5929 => 1.09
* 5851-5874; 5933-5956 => 1.01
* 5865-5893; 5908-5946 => 1.04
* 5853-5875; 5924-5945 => 1.00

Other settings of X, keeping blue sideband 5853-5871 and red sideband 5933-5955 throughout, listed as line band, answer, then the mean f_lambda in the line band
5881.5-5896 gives 1.7 angstroms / 24.7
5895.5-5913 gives 0.9 angstroms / 26.5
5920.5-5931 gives -0.1 angstroms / 28.1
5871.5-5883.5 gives 0.2 angstroms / 27.6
